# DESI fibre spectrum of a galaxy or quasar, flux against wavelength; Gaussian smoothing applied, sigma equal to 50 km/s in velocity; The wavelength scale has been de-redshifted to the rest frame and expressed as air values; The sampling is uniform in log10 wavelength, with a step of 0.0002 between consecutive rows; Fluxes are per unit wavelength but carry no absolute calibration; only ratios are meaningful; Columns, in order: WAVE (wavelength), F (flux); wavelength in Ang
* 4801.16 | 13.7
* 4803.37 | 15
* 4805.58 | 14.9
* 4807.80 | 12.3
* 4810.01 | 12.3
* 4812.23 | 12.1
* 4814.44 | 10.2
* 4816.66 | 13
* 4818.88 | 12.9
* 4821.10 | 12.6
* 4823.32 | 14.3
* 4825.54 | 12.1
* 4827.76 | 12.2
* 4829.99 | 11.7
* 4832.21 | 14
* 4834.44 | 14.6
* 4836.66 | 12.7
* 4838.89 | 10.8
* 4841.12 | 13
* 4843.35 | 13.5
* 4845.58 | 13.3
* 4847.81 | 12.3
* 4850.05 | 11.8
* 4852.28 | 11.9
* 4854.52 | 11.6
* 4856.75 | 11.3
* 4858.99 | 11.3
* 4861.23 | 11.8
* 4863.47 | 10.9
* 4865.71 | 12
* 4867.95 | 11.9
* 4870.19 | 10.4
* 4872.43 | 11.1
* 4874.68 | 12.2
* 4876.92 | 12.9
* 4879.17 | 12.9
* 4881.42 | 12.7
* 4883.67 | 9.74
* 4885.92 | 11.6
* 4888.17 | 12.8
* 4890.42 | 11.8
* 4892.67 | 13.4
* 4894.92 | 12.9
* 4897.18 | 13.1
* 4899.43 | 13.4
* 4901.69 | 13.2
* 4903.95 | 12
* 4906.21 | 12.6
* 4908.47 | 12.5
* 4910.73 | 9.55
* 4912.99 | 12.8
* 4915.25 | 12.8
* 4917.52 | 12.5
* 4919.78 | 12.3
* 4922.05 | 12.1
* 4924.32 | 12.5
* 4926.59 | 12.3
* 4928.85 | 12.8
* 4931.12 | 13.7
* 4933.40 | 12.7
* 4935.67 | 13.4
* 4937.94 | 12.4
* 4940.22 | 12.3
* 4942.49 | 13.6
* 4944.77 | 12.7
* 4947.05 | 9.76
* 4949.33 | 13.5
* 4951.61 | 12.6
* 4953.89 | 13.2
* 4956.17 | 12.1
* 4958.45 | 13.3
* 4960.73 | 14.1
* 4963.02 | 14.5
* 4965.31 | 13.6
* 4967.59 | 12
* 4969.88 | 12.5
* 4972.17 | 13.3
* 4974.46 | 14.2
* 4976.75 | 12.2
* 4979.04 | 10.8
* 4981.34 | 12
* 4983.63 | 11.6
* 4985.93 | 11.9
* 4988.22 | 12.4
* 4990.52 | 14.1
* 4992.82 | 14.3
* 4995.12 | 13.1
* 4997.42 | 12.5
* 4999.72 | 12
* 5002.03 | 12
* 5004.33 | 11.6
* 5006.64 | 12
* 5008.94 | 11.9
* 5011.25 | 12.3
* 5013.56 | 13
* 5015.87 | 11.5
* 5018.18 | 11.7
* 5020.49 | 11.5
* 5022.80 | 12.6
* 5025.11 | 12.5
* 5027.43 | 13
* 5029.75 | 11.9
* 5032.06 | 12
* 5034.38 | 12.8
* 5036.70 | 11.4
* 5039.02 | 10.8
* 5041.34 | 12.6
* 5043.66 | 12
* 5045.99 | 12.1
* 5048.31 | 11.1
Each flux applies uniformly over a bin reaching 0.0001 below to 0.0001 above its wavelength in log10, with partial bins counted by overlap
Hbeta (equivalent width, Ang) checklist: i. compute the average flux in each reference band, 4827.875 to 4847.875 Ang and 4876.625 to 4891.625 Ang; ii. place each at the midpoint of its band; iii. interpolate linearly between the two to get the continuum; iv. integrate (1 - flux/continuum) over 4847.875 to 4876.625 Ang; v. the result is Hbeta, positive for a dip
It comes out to 1.94 Ang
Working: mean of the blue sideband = 12.9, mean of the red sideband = 12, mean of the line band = 11.6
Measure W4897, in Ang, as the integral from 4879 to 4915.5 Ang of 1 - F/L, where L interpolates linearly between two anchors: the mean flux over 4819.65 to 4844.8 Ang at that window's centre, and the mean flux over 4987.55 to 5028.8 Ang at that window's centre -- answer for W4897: 1.1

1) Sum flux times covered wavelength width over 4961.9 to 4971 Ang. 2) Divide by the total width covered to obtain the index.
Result 13.1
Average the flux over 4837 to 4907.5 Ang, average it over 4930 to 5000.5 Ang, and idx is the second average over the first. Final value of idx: 1.1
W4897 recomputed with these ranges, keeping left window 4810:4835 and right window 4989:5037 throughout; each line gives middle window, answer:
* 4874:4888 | 0.6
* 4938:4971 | -1.0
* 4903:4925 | 0.6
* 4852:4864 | 1.1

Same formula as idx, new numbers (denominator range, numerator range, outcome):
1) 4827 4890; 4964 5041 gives 1.02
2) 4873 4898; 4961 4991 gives 1.03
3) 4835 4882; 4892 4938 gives 1.05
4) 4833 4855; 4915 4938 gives 1.01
